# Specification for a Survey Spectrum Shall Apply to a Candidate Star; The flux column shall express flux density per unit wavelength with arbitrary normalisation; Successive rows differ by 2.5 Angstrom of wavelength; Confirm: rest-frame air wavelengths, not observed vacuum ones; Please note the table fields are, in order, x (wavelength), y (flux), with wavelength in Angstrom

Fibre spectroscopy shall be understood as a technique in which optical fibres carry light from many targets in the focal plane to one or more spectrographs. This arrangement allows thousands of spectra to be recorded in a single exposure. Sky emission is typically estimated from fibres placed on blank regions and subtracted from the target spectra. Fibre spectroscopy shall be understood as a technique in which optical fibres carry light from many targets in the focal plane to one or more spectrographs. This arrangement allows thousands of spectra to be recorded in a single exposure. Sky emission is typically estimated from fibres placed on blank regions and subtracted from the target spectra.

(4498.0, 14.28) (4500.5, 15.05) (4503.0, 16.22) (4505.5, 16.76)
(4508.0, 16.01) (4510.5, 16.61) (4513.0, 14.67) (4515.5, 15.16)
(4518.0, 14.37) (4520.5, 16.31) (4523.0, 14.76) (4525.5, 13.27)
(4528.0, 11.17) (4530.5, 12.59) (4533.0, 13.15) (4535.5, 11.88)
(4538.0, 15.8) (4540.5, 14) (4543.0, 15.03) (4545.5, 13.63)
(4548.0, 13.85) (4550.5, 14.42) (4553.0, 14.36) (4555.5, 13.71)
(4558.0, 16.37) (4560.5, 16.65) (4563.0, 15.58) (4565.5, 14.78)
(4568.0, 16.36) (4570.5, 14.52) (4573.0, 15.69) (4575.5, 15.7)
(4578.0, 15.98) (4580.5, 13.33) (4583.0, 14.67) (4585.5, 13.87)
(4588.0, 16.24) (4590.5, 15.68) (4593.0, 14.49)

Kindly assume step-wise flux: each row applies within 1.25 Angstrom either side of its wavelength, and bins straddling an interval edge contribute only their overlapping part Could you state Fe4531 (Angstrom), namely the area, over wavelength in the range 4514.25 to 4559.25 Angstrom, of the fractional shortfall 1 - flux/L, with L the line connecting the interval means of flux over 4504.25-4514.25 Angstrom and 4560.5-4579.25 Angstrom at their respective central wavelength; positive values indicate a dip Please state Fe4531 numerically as 4.9 Angstrom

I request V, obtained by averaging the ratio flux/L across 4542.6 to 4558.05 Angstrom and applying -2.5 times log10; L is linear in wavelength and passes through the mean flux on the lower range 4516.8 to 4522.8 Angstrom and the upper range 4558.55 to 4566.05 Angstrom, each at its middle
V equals 0.10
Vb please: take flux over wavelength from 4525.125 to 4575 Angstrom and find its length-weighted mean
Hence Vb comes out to 14.4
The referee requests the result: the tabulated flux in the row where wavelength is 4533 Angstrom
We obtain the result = 13.15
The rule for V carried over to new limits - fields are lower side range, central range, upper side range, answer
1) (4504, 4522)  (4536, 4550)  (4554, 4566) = 0.09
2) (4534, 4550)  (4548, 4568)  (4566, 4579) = -0.02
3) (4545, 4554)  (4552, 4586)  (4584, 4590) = -0.04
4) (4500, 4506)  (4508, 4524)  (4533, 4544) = 0.00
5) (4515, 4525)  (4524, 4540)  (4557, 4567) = 0.17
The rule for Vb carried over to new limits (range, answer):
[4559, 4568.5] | 15.8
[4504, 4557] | 14.4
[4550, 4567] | 15.2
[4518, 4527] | 14.6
